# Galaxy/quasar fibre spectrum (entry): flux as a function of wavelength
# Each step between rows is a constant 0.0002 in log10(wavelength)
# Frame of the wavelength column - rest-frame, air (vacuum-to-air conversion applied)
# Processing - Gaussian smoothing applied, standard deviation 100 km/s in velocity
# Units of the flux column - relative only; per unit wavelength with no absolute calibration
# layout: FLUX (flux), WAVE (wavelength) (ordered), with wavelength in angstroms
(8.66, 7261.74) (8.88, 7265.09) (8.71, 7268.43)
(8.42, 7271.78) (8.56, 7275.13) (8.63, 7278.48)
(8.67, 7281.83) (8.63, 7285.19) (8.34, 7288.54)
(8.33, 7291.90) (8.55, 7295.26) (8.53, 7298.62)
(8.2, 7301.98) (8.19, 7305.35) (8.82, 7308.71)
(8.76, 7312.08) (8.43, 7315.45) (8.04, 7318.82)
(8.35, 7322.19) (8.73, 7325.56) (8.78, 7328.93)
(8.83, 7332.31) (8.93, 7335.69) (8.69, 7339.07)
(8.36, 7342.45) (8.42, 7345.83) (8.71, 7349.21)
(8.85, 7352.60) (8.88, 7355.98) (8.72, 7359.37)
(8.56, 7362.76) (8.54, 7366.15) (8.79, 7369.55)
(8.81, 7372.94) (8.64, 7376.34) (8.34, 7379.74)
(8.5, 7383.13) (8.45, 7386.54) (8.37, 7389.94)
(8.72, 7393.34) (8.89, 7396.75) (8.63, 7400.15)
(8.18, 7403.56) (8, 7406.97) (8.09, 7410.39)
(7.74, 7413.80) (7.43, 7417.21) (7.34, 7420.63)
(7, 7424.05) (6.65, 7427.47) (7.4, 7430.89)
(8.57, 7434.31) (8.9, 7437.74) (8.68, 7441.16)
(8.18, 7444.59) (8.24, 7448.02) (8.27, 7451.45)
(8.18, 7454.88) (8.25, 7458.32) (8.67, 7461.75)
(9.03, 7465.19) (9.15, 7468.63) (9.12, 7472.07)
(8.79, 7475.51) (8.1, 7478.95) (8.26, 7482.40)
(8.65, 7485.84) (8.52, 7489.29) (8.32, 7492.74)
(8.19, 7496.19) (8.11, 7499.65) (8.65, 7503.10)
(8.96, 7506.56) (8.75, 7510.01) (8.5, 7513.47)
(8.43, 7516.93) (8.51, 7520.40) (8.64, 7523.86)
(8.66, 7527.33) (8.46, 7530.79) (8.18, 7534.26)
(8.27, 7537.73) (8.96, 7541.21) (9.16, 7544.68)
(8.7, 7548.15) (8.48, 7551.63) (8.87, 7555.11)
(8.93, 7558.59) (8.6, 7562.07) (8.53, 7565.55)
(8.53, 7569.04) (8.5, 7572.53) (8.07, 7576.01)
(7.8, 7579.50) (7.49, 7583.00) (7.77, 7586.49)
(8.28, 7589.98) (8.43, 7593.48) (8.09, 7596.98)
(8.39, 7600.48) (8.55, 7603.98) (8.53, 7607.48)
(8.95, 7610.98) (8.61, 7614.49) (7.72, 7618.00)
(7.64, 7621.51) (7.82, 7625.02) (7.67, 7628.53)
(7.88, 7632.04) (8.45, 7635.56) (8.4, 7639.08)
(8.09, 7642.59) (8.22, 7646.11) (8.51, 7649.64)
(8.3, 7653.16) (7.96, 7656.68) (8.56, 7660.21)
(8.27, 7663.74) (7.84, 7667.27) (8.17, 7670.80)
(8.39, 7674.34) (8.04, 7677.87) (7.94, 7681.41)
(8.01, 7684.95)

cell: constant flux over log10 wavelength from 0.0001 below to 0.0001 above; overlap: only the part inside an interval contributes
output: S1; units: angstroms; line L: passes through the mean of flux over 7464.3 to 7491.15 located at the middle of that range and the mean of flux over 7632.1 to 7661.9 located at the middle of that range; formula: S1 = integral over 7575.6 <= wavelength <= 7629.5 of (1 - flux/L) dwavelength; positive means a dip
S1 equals 1.7 angstroms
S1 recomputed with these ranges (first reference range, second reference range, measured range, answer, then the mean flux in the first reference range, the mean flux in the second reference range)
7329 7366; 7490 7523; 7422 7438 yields 1.9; 8.69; 8.5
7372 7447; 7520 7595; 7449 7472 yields -1.0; 8.15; 8.44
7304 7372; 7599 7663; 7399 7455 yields 3.6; 8.62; 8.24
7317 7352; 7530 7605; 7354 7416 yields 0.5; 8.59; 8.41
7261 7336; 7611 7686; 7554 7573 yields -1.0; 8.56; 8.14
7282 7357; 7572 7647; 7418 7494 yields 0.8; 8.56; 8.15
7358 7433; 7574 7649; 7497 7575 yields -4.3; 8.17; 8.14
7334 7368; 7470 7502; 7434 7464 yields 0.3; 8.67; 8.46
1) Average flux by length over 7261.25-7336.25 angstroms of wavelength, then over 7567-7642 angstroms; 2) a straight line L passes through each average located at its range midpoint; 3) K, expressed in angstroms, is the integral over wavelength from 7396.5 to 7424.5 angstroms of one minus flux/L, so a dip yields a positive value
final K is 1.7 angstroms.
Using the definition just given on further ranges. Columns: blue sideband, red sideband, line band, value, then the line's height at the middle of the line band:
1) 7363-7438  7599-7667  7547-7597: -0.8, 8.21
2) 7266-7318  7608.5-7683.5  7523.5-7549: -1.1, 8.27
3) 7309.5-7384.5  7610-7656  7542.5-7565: -1.3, 8.29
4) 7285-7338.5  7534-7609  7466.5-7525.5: -0.8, 8.45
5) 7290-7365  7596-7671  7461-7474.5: -1.0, 8.41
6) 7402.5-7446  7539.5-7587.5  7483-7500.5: -0.5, 8.15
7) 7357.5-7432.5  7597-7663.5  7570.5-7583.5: 0.3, 8.22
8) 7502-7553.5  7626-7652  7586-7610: 0.0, 8.33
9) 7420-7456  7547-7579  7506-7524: -0.6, 8.32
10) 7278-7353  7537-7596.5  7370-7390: -0.1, 8.52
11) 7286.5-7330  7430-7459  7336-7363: -0.8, 8.42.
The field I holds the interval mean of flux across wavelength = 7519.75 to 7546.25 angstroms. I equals 8.61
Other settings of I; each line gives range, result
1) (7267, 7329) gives 8.5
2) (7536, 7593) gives 8.43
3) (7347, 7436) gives 8.26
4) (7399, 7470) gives 8.11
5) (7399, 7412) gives 8.2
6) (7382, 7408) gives 8.48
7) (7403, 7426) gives 7.65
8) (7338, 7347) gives 8.48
